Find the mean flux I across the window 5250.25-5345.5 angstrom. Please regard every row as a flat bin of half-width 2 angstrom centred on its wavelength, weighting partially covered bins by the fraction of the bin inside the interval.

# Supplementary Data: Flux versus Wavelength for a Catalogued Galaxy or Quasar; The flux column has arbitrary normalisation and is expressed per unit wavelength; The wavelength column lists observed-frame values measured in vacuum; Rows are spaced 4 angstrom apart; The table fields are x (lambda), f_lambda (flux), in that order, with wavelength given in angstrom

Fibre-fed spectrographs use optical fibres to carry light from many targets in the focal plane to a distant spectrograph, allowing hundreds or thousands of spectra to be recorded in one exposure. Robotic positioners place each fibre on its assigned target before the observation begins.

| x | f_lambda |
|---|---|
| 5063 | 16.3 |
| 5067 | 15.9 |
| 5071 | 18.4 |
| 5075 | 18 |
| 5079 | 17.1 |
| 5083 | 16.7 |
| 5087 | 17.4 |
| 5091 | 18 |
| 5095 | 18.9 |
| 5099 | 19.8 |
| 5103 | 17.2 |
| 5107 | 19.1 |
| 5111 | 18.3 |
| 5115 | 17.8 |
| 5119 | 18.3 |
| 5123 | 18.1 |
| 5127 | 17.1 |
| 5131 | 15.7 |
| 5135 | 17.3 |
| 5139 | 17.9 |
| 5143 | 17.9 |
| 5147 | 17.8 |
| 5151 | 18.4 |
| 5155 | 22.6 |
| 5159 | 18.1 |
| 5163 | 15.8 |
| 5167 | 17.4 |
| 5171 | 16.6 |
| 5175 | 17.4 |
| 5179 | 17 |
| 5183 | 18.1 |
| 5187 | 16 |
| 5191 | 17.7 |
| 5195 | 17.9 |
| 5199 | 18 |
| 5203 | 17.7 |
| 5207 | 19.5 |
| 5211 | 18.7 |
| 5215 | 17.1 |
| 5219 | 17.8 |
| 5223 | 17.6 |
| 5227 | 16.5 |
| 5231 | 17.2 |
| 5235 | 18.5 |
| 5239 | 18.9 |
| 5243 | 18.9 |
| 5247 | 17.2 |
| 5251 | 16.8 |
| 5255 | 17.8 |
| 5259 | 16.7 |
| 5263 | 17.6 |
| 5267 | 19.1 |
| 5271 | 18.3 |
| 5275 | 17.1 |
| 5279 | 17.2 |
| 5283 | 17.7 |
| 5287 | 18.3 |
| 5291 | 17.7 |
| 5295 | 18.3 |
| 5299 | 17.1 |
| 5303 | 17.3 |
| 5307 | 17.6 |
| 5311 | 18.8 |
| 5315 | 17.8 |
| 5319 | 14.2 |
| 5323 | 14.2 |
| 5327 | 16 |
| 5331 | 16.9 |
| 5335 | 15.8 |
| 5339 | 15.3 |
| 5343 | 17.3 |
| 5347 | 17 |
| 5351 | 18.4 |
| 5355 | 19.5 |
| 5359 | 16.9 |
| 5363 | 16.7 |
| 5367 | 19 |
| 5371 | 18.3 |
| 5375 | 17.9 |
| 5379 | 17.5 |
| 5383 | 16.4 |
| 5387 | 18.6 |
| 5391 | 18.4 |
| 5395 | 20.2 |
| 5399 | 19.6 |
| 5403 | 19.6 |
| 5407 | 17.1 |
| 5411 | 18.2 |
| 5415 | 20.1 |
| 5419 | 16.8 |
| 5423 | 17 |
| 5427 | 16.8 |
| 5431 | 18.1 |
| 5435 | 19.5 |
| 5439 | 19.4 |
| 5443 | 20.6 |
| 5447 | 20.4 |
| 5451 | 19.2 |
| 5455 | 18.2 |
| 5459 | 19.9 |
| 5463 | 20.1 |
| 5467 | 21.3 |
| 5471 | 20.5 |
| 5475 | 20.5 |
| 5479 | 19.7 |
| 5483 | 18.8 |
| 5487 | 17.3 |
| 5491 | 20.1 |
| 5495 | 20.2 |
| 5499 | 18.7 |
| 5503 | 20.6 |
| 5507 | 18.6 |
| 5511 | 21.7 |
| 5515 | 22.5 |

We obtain 17.1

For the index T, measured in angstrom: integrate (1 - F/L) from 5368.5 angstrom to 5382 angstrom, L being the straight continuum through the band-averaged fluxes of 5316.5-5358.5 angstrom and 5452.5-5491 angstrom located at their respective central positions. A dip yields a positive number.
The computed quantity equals -0.36 angstrom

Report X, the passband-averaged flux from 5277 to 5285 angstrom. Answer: 17.4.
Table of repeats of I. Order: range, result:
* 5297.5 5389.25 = 17.2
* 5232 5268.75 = 17.9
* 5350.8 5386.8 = 17.9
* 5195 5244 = 18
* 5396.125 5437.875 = 18.3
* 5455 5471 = 20.2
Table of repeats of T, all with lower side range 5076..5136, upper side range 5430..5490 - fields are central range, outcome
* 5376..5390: 1.2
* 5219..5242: 0.8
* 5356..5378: 1.5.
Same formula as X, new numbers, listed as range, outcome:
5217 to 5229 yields 17.3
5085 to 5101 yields 18.5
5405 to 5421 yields 18.1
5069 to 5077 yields 18.2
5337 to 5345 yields 16.3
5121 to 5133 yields 17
